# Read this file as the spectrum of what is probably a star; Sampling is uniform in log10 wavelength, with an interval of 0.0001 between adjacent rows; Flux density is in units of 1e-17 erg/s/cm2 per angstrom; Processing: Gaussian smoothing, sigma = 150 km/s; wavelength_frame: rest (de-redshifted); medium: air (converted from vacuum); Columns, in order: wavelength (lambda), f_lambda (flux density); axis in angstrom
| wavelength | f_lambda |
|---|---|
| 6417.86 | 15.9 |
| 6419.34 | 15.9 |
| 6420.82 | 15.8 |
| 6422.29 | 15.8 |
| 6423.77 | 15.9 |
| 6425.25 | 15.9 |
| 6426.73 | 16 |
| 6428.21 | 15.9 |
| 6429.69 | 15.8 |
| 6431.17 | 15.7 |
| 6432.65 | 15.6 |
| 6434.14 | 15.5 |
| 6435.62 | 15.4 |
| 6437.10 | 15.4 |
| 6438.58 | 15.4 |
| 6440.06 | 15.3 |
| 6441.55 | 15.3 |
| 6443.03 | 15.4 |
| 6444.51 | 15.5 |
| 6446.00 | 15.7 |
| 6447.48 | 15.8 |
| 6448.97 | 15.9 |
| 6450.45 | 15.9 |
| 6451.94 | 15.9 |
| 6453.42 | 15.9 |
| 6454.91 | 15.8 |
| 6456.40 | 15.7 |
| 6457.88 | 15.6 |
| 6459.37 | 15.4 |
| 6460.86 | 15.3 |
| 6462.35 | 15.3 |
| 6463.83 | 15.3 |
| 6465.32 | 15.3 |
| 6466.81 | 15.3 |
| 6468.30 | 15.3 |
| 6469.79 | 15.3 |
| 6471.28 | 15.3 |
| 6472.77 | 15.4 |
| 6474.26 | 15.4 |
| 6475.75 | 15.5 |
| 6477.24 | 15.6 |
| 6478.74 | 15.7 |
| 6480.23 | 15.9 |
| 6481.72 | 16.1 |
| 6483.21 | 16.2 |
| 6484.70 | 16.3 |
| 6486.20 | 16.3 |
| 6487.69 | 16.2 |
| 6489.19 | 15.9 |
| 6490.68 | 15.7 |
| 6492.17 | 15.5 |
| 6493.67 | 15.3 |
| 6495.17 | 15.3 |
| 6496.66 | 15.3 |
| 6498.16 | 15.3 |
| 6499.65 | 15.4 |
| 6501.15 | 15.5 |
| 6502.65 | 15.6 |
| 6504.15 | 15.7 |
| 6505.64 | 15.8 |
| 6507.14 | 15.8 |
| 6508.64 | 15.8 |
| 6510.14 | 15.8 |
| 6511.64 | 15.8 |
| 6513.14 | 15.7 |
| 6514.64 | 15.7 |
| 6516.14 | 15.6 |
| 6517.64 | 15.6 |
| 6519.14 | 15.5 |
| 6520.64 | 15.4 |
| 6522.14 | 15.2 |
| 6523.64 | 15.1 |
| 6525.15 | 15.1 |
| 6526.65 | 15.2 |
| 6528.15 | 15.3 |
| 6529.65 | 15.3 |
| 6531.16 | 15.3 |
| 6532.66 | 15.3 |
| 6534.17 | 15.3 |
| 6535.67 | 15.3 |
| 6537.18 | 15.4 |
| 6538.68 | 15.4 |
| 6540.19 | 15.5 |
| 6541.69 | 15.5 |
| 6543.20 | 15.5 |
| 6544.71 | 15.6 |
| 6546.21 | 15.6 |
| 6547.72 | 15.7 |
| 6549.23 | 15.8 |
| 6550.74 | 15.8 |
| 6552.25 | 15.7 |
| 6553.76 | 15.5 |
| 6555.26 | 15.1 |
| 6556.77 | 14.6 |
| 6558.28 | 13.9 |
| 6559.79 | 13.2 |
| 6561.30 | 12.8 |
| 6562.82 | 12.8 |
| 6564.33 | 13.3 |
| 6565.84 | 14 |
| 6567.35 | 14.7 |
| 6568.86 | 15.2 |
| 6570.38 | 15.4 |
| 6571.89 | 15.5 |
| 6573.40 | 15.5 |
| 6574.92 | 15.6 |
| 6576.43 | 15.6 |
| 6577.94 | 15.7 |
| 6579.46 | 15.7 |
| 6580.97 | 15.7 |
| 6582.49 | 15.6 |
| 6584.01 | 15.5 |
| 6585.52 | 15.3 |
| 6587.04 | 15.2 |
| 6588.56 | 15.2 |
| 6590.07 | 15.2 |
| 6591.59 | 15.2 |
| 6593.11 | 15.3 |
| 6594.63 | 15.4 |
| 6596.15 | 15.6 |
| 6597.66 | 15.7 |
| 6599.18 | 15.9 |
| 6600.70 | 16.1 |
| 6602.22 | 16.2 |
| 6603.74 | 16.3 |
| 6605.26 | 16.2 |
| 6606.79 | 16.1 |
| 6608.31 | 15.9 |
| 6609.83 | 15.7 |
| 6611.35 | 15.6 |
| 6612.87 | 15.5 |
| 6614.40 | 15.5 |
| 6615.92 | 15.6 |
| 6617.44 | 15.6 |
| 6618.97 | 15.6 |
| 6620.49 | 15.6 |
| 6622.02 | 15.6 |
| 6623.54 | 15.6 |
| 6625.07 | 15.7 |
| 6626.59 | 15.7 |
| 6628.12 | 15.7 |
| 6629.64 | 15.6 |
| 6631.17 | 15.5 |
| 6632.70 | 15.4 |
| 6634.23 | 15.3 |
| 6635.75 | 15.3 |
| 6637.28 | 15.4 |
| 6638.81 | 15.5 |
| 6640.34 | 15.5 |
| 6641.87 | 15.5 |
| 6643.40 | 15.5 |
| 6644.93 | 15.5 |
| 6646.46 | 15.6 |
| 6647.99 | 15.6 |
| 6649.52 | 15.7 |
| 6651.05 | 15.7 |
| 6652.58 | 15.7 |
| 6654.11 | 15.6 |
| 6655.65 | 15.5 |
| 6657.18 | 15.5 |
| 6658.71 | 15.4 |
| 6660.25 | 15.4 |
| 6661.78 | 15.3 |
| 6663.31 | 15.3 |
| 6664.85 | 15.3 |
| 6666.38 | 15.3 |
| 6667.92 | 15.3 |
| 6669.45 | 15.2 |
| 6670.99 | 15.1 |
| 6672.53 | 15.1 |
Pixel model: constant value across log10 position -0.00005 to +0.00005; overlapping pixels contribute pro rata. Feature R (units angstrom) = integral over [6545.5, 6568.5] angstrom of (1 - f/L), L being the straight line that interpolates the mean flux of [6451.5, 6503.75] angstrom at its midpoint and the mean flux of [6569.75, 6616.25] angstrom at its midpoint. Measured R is 1.54 angstrom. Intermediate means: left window 15.6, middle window 14.6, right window 15.6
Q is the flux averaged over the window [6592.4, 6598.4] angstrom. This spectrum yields 15.5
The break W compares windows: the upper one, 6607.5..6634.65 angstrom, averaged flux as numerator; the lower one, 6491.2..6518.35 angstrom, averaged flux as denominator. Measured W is 1.00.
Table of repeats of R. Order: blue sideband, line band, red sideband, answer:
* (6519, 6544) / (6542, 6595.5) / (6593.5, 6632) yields 1.52 angstrom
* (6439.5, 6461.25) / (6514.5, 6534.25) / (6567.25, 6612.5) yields 0.35 angstrom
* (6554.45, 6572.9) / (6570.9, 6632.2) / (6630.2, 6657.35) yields -3.28 angstrom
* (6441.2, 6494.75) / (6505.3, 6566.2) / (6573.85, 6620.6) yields 1.87 angstrom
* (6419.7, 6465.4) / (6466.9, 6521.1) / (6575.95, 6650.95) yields -0.09 angstrom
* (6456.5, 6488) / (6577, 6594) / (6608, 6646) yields 0.16 angstrom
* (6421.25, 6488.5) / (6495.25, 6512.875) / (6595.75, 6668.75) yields 0.04 angstrom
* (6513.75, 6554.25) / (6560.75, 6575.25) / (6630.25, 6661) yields 0.93 angstrom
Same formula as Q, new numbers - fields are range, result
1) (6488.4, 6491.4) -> 15.8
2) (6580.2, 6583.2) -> 15.7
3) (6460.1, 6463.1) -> 15.3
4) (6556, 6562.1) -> 13.6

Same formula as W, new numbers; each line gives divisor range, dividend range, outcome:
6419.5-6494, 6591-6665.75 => 1.00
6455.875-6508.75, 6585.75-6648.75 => 1.00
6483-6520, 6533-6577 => 0.96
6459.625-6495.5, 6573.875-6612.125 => 1.00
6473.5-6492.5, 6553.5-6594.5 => 0.94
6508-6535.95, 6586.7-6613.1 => 1.02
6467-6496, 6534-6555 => 0.99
